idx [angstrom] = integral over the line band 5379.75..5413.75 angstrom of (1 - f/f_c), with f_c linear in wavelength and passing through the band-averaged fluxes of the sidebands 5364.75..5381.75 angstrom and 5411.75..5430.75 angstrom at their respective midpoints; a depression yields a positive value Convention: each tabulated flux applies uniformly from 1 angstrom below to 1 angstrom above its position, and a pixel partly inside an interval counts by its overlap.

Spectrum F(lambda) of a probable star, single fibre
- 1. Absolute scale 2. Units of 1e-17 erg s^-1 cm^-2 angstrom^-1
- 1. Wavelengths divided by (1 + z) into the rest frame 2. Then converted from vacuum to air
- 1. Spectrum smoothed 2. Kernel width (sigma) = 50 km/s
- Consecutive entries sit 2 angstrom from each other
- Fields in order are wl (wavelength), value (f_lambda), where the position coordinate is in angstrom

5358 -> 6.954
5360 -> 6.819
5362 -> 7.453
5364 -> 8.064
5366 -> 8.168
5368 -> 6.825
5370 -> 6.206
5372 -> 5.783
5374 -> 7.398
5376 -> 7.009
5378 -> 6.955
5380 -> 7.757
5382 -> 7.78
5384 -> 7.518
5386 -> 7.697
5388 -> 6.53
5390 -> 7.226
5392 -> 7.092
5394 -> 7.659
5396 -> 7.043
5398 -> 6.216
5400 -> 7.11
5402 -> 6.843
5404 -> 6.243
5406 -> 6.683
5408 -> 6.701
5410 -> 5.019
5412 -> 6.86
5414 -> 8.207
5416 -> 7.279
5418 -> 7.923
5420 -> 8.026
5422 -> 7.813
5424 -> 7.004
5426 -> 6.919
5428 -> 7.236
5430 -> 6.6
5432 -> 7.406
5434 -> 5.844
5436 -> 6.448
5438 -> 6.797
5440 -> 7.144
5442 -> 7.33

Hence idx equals 1.3 angstrom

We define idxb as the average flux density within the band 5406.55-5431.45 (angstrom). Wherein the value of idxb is 7.13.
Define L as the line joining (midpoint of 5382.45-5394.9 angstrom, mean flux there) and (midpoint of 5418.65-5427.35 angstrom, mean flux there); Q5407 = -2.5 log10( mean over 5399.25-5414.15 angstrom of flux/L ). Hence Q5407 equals 0.119 mag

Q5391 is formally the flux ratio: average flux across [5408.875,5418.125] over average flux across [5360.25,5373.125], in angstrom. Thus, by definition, 0.99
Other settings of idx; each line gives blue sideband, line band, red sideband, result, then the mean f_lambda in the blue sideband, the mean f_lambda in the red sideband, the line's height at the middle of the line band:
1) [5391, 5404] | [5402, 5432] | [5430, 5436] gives -1.3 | 6.94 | 6.59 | 6.75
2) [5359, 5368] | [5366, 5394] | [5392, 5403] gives 0.5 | 7.54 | 6.98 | 7.27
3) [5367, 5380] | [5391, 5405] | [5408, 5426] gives 0.3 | 6.78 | 7.22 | 7.02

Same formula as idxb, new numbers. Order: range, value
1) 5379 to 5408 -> 7.09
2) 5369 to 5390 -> 7.07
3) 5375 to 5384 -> 7.39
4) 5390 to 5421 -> 7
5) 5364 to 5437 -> 7.04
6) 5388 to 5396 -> 7.19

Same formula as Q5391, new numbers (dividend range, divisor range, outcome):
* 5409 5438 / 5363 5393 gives 0.98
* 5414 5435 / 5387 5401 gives 1.04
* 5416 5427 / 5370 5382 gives 1.08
